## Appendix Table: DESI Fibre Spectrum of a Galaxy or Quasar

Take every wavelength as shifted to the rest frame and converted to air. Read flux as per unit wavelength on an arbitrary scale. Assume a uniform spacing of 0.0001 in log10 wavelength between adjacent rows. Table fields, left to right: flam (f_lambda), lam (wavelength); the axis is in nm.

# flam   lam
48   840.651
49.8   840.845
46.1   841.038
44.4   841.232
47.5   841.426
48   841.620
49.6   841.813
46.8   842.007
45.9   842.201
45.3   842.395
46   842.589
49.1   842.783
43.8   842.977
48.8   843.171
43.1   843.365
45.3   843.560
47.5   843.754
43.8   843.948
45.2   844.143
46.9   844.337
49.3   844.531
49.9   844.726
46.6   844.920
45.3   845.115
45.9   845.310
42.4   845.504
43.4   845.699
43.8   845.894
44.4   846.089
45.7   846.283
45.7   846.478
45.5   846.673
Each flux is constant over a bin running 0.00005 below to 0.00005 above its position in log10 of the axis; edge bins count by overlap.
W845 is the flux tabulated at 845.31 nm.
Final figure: 45.9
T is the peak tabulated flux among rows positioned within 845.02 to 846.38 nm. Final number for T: 45.9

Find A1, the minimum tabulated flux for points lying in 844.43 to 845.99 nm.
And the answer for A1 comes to 42.4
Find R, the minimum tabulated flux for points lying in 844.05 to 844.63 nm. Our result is 45.2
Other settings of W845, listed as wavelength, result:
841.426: 47.5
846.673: 45.5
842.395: 45.3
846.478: 45.7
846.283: 45.7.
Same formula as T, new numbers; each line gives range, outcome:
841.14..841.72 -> 48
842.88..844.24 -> 48.8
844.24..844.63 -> 49.3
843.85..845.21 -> 49.9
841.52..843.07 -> 49.6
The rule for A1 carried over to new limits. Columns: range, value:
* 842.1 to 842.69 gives 45.3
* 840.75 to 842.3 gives 44.4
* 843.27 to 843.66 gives 43.1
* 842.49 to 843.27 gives 43.8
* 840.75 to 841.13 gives 46.1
